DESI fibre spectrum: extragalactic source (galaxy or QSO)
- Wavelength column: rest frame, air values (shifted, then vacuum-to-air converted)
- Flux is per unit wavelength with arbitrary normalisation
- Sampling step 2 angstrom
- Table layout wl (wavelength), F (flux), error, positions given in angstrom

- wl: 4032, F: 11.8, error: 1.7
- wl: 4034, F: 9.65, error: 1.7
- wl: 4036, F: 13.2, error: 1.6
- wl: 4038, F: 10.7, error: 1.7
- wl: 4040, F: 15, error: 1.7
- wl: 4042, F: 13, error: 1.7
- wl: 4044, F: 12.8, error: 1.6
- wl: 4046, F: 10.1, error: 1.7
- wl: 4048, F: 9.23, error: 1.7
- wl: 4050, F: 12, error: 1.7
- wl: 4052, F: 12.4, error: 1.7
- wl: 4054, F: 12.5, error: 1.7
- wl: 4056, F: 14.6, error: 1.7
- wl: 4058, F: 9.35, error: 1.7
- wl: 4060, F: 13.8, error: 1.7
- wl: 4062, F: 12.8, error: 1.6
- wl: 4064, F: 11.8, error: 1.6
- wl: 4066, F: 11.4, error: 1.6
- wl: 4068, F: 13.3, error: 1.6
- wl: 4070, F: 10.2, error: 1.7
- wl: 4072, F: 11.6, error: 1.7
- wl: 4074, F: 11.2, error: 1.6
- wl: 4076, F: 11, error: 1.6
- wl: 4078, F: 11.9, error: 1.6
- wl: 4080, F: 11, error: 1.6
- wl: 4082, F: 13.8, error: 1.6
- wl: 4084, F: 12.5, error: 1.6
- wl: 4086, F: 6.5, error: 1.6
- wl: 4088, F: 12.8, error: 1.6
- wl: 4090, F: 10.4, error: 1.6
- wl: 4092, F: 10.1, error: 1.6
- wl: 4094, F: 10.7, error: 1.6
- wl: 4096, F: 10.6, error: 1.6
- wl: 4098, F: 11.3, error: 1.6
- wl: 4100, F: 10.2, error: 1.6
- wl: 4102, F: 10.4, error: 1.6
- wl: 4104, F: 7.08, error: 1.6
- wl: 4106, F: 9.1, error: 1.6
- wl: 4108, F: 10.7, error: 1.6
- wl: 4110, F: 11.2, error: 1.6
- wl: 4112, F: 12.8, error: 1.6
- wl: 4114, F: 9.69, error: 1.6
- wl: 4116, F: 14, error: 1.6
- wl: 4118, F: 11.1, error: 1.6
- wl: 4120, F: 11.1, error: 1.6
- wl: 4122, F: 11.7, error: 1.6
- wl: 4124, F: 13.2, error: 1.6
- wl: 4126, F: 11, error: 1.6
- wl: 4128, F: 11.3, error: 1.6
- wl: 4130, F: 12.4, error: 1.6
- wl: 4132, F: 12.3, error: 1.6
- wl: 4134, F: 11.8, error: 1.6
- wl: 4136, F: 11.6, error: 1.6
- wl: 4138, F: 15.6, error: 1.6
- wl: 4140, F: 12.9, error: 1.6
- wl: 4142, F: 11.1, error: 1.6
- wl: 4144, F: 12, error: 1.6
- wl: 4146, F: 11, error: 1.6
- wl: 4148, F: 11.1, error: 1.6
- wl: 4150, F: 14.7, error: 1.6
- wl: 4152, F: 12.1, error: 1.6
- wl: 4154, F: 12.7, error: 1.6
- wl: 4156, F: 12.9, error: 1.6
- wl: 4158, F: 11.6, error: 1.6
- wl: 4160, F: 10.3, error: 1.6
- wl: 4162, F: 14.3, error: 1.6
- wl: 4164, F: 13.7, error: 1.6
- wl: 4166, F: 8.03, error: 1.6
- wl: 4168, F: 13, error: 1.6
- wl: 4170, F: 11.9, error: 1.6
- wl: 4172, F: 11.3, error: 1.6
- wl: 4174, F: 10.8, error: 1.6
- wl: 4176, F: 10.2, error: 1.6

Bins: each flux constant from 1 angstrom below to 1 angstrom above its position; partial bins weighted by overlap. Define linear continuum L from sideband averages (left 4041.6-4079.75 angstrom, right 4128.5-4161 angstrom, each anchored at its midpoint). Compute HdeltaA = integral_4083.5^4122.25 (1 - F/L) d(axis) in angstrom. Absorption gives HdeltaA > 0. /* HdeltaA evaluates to 4.4 angstrom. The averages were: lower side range 11.8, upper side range 12.2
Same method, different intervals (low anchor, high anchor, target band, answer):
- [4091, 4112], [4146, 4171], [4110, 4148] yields -2.8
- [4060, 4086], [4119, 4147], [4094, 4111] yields 2.6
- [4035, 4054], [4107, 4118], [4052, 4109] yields 3.2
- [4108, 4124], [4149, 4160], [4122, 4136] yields 0.0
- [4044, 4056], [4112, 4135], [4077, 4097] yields 1.2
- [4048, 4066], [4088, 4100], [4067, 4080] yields 0.1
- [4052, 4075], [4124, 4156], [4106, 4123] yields 1.1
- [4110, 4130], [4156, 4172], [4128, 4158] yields -1.4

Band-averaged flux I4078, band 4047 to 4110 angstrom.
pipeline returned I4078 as 11.2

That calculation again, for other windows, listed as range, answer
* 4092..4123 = 10.8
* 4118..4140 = 12.2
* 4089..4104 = 10.3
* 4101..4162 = 11.7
